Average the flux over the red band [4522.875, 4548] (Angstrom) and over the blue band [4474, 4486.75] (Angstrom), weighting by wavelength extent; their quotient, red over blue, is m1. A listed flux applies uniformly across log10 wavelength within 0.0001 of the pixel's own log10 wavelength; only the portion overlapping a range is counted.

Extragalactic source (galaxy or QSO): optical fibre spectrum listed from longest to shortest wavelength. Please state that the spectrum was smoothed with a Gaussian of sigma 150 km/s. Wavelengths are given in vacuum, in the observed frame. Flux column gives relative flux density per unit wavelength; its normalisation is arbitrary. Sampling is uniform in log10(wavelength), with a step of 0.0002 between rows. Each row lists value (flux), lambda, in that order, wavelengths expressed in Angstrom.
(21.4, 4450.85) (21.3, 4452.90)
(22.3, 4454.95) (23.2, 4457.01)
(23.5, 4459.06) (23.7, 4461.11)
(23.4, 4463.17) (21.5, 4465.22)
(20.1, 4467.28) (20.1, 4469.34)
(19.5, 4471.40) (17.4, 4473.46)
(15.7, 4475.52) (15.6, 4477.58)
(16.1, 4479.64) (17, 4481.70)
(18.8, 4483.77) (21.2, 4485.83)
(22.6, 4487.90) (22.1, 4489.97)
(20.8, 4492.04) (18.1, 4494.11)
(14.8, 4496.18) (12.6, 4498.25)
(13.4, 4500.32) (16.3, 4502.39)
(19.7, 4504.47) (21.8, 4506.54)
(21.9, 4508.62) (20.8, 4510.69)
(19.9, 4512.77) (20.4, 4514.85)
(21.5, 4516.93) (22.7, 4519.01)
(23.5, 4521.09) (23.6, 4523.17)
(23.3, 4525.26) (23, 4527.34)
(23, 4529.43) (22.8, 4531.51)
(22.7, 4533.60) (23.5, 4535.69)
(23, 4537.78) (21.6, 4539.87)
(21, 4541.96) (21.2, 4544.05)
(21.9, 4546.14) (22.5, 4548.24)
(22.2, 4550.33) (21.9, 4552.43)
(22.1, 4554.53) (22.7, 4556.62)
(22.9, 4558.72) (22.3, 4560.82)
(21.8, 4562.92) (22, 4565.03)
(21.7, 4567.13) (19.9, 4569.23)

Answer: 1.30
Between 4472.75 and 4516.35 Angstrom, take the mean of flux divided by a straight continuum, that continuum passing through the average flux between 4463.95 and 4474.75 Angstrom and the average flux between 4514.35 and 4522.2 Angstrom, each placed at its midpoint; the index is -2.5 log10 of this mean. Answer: 0.14 mag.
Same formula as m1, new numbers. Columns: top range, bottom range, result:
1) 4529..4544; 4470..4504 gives 1.27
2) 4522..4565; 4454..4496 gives 1.12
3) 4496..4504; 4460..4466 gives 0.64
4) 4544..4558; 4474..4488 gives 1.24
